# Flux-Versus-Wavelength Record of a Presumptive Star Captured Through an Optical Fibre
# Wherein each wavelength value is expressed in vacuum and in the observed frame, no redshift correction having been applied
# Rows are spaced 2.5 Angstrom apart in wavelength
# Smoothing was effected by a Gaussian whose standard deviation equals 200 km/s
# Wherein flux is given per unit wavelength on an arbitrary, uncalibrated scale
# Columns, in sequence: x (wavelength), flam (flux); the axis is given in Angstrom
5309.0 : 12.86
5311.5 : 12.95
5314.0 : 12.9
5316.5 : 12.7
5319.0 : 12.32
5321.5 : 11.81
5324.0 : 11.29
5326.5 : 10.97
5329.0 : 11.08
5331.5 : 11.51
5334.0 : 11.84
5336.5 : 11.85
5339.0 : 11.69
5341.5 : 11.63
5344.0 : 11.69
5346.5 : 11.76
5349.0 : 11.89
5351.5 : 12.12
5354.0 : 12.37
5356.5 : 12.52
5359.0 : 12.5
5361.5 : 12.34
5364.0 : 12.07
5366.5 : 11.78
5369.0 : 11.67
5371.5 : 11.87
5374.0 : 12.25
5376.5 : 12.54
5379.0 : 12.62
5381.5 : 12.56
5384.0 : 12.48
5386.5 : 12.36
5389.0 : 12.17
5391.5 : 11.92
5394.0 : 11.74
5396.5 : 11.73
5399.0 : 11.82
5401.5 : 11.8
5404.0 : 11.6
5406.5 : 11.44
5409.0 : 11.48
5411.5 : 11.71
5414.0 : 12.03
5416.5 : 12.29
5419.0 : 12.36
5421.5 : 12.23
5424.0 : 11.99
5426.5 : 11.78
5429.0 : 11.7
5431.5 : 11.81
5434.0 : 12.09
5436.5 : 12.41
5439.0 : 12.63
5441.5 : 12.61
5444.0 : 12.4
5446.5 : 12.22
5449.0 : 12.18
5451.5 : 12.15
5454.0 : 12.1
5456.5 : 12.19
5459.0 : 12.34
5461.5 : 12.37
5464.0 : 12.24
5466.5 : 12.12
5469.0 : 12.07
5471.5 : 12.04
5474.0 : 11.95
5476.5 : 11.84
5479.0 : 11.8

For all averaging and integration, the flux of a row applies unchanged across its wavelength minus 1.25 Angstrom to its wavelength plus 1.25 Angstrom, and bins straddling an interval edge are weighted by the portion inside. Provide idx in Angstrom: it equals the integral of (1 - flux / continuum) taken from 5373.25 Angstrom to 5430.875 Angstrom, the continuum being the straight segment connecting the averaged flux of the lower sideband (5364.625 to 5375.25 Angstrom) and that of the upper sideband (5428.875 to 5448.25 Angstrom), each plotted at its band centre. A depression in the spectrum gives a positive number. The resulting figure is 0.2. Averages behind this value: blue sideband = 11.9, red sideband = 12.3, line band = 12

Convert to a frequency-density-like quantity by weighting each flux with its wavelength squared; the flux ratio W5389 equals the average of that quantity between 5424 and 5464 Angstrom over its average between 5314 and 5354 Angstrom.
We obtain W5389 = 1.08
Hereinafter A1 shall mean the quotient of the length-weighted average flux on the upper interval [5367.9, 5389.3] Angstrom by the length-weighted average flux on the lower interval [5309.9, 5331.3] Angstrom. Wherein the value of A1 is 1.02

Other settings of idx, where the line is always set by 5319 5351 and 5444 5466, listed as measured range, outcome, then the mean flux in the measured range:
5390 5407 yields 0.3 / 11.7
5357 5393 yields -1.2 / 12.2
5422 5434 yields 0.2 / 11.9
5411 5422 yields -0.1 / 12.1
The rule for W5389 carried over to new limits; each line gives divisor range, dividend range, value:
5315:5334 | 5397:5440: 1.06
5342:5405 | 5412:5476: 1.03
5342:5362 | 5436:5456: 1.05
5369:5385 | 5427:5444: 1.01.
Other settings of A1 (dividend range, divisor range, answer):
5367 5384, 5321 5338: 1.07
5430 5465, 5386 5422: 1.03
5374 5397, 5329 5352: 1.04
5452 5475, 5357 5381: 1.00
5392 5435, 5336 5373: 0.99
